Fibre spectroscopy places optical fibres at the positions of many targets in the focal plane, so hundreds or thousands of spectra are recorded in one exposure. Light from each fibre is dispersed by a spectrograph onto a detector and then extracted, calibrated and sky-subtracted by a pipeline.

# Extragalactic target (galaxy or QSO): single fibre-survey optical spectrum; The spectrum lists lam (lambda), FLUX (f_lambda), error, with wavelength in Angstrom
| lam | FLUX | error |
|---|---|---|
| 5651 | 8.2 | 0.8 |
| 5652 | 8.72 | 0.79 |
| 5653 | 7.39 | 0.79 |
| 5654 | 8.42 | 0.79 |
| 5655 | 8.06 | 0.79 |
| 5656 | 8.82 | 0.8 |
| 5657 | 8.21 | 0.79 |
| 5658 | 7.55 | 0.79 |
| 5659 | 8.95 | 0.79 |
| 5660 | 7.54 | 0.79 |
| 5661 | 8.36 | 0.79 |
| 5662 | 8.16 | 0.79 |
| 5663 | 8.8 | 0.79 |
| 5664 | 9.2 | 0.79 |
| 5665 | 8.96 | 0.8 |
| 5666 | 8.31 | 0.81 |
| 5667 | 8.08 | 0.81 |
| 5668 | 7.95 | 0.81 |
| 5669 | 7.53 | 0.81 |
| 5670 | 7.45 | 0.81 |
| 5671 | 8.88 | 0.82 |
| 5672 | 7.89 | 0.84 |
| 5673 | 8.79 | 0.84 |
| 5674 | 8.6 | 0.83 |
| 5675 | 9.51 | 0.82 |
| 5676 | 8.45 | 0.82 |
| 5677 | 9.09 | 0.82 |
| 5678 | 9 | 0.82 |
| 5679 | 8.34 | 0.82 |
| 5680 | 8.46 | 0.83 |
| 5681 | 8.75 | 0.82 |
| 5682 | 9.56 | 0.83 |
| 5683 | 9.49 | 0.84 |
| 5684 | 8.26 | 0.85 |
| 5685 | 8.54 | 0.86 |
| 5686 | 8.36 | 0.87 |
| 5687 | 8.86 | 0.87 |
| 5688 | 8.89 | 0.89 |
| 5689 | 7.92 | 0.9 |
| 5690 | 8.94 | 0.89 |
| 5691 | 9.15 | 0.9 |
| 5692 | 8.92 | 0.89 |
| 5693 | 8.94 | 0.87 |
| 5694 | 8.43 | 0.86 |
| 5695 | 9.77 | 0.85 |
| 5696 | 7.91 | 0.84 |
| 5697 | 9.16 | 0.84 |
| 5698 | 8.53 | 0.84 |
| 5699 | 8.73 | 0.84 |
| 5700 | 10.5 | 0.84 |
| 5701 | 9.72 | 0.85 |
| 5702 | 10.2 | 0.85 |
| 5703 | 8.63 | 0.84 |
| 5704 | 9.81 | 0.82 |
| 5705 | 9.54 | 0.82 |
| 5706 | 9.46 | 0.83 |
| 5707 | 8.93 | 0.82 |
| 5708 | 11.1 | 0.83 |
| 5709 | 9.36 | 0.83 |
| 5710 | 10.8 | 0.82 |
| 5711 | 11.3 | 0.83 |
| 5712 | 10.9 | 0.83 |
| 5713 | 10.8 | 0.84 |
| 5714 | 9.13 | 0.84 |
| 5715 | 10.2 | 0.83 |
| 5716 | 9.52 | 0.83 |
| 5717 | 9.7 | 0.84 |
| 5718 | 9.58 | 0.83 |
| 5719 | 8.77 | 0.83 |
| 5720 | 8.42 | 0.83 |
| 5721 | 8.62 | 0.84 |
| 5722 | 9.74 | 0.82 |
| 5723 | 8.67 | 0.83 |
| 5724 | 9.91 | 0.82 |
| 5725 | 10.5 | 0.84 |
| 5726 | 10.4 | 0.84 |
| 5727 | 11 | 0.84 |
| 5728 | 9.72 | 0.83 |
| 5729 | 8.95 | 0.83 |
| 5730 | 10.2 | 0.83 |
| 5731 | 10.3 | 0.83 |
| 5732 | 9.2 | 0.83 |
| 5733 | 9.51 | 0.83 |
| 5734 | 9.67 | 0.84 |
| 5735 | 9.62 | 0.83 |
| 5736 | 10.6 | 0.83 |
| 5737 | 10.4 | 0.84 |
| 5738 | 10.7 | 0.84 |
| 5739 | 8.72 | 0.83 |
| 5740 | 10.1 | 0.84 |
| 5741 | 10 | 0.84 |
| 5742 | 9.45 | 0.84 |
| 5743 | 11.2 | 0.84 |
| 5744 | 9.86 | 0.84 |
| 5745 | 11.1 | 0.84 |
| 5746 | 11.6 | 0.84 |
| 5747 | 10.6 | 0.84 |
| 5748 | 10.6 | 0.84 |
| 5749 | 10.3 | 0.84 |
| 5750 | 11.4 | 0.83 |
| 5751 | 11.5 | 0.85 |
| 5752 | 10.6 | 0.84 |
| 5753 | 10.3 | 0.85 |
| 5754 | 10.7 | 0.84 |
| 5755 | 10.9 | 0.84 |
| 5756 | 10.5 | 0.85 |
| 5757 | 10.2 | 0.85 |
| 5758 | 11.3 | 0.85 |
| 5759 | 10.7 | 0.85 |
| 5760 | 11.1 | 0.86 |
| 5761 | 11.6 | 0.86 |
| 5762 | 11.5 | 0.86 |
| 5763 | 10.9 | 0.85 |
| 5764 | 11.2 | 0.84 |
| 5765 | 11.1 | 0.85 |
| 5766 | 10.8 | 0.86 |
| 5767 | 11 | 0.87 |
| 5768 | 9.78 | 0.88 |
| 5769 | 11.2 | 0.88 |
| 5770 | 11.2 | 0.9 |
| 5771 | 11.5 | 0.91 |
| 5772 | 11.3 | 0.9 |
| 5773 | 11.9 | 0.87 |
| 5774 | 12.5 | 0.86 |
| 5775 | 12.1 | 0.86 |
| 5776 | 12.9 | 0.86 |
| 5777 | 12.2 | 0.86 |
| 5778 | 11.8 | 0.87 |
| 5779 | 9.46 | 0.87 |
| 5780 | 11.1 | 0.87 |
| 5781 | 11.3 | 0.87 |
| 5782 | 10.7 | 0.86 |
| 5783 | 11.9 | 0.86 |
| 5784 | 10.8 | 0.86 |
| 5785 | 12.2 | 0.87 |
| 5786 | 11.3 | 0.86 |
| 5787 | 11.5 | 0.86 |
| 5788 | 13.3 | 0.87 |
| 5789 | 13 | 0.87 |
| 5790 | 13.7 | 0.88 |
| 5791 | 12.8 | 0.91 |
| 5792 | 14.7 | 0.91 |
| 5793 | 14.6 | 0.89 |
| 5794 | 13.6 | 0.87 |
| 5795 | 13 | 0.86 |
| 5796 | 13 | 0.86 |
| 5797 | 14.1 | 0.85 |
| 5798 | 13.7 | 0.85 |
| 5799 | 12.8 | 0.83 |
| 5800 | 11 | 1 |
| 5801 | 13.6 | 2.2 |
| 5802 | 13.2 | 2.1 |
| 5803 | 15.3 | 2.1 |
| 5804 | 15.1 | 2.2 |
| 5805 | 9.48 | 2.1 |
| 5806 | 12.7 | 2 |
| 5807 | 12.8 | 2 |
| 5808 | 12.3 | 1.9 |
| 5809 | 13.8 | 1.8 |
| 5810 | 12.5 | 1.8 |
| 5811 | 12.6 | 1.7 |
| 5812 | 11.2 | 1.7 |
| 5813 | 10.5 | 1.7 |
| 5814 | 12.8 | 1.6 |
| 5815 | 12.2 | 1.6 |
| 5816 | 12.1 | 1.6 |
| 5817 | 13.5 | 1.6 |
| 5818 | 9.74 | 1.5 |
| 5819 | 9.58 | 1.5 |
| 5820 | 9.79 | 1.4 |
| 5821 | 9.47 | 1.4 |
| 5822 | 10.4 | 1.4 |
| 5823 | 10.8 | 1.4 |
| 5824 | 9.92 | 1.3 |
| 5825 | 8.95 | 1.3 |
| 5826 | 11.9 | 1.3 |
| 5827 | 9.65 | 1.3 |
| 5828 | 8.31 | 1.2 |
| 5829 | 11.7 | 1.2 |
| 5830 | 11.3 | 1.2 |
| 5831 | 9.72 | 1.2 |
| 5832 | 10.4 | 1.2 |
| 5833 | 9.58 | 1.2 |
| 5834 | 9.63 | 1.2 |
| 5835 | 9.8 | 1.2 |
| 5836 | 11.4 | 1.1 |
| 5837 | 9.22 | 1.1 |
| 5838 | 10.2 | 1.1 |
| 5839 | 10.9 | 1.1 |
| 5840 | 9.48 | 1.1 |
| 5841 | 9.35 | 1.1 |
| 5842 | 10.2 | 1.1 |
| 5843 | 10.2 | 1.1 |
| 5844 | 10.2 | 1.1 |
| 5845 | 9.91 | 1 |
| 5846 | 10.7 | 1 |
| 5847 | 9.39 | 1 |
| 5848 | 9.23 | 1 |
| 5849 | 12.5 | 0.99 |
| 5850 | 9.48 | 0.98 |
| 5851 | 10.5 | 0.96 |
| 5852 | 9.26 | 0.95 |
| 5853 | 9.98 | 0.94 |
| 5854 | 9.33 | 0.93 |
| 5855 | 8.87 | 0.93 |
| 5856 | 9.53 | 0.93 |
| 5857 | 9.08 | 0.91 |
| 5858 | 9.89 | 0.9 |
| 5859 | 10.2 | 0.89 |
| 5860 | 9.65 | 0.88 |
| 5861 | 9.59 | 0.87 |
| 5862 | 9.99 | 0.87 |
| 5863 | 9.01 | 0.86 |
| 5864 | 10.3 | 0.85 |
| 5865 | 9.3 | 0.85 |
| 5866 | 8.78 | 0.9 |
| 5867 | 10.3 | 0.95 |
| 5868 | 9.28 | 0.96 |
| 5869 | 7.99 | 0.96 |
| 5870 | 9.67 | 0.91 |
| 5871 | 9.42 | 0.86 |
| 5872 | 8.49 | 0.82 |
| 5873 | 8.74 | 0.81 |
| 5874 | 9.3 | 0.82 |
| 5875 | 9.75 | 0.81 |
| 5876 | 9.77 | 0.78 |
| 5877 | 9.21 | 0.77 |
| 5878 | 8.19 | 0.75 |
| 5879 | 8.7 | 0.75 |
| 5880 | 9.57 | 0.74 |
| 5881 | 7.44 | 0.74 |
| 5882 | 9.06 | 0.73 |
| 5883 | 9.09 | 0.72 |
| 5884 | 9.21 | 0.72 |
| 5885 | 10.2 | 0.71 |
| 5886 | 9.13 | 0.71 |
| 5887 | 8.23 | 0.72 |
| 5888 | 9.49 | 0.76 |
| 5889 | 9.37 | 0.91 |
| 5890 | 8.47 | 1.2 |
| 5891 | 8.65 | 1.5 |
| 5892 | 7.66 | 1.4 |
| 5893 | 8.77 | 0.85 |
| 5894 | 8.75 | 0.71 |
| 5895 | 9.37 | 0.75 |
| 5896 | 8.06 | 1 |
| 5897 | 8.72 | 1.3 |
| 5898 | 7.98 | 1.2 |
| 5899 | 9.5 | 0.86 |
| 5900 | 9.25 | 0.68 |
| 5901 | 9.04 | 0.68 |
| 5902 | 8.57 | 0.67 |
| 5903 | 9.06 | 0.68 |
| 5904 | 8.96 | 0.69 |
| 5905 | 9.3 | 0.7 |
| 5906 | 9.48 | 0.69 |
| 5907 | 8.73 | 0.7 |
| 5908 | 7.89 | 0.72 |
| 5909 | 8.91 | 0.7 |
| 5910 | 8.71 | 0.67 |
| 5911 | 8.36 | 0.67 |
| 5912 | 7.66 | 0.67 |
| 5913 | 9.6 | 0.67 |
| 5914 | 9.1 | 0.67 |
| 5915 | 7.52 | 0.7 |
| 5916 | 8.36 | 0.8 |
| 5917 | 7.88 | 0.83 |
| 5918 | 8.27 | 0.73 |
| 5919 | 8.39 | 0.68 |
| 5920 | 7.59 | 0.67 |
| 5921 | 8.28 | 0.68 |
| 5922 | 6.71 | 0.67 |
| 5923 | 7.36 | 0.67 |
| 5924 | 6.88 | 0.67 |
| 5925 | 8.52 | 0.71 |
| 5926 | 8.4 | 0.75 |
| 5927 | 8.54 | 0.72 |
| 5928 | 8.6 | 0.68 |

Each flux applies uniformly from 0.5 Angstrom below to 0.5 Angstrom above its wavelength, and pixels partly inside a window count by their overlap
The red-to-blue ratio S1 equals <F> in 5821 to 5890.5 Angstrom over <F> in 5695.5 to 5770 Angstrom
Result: 0.95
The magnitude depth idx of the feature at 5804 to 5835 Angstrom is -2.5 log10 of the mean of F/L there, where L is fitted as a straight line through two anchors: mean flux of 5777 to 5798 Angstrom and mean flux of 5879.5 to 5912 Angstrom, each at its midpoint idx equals 0.03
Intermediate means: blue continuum 12.4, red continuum 8.82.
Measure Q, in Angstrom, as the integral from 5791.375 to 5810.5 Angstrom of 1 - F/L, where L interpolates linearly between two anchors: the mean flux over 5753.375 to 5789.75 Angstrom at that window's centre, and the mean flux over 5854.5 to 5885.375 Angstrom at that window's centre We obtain -4.4 Angstrom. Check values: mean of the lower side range 11.4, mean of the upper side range 9.27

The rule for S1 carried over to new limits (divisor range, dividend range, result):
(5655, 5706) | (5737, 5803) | 1.32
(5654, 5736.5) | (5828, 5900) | 1.04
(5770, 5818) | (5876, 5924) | 0.69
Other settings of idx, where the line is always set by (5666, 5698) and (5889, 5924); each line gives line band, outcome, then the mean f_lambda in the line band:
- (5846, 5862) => -0.152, 9.8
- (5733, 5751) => -0.203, 10.4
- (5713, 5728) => -0.121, 9.63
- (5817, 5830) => -0.193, 10.2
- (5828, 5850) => -0.192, 10.2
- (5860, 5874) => -0.097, 9.31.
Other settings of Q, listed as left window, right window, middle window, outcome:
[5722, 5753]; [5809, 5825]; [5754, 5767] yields -0.6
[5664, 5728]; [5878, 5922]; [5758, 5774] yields -3.8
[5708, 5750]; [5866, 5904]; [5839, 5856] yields -1.3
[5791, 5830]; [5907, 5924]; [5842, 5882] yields 2.4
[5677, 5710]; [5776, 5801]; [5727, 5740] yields 0.8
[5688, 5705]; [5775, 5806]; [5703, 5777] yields 1.9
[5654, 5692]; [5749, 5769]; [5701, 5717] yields -0.7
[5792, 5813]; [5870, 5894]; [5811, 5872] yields 5.0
